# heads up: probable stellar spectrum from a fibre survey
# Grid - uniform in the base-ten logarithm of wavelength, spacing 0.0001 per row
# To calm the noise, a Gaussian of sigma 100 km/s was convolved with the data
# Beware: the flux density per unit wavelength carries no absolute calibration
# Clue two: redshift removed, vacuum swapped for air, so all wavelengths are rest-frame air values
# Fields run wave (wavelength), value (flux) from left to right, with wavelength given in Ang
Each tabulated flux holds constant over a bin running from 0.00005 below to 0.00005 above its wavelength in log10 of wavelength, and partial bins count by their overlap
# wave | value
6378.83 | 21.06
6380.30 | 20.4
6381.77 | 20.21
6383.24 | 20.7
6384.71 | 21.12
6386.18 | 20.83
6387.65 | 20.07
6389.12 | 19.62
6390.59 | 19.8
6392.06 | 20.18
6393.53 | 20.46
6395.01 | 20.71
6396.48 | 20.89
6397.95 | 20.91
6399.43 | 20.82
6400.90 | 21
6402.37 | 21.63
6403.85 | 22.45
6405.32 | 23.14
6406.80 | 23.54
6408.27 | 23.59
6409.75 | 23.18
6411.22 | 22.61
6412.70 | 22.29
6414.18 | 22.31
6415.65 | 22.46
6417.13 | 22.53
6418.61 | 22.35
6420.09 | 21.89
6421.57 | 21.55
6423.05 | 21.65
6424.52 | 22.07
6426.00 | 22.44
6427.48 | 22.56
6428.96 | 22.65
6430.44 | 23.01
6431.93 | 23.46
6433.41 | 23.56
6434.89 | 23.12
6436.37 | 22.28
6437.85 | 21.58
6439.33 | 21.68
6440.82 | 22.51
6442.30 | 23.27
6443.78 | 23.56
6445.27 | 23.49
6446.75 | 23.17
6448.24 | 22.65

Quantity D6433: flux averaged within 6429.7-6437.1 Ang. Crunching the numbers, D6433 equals 23.1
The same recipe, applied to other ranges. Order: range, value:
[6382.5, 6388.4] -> 20.7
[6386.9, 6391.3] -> 19.8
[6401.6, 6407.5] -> 22.7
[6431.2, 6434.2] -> 23.5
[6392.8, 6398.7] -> 20.7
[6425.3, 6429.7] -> 22.6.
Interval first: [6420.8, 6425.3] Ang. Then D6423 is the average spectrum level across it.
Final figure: 21.8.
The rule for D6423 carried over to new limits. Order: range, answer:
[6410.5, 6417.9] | 22.4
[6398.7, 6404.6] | 21.5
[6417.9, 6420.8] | 22.1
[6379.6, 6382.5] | 20.3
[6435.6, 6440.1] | 21.9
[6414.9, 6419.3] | 22.5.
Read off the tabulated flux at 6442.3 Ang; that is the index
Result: 23.27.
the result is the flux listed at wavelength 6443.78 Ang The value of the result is 23.56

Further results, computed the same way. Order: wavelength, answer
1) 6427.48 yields 22.56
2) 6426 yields 22.44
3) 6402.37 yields 21.63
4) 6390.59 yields 19.8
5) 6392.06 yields 20.18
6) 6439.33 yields 21.68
